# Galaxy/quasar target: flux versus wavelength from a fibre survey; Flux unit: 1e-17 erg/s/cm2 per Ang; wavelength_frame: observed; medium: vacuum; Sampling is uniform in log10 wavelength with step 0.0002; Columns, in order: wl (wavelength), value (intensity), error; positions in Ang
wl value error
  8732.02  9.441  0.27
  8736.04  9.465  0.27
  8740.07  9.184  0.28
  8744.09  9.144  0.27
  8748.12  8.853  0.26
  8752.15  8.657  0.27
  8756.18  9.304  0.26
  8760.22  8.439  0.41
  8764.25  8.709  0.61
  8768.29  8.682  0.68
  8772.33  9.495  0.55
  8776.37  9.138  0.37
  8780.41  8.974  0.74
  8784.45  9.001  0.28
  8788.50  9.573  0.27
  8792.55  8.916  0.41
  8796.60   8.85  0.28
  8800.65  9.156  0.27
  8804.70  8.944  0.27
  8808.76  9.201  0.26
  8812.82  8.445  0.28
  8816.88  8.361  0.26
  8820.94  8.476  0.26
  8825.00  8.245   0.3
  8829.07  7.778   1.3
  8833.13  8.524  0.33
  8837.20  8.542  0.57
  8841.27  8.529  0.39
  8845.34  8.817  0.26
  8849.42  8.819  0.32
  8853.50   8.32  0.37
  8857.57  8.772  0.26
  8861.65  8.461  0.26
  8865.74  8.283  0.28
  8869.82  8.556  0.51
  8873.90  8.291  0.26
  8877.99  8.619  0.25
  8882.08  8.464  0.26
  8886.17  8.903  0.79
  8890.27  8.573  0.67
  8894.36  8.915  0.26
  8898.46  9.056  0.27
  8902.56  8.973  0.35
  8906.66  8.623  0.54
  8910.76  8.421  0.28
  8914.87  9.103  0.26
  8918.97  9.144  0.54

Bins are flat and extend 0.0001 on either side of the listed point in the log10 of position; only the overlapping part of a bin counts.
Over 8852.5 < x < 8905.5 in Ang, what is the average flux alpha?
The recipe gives 8.64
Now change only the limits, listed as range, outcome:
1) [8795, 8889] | 8.58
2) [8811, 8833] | 8.28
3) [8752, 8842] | 8.79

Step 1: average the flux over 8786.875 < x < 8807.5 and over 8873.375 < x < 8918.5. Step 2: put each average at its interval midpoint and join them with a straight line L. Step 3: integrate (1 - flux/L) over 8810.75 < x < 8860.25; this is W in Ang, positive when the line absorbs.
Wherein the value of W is 2.7 Ang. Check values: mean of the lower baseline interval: 9.08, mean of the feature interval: 8.47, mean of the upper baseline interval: 8.75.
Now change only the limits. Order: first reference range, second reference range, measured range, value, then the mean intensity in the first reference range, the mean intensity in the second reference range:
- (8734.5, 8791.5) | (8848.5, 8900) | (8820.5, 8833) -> 0.87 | 9.04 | 8.61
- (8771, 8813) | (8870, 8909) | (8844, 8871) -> 0.79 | 9.08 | 8.7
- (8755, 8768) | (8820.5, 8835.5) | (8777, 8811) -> -2.27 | 8.76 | 8.24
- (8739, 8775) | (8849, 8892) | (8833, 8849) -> 0.02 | 8.94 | 8.54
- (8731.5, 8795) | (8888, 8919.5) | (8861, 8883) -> 1.09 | 9.05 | 8.84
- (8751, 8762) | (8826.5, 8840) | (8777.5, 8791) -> -0.85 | 8.81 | 8.29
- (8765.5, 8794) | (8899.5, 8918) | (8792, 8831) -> 1.75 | 9.1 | 8.82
